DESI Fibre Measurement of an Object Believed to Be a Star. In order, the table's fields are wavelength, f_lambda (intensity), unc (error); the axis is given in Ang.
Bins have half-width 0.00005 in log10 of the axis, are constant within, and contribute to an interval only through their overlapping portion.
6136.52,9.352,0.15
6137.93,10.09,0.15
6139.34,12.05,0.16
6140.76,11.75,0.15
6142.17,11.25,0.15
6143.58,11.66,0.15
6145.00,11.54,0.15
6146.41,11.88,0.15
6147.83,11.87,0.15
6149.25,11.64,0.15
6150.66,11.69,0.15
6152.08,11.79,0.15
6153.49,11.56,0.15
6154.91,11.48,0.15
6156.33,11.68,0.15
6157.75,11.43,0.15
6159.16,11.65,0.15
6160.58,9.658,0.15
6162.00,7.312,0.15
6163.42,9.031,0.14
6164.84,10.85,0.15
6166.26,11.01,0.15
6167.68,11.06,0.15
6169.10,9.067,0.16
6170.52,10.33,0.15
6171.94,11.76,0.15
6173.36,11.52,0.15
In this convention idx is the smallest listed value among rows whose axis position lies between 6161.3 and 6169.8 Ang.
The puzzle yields 7.312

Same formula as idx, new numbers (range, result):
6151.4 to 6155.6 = 11.48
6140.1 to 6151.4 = 11.25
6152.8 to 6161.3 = 9.658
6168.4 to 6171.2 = 9.067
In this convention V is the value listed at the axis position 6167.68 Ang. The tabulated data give 11.06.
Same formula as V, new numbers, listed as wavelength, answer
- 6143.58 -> 11.66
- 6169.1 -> 9.067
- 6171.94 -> 11.76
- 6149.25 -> 11.64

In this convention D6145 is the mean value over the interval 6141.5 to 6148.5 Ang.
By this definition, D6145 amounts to 11.6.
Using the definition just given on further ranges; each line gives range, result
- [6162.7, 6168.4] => 10.5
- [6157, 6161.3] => 10.9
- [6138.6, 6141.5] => 11.9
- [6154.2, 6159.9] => 11.6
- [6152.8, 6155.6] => 11.5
